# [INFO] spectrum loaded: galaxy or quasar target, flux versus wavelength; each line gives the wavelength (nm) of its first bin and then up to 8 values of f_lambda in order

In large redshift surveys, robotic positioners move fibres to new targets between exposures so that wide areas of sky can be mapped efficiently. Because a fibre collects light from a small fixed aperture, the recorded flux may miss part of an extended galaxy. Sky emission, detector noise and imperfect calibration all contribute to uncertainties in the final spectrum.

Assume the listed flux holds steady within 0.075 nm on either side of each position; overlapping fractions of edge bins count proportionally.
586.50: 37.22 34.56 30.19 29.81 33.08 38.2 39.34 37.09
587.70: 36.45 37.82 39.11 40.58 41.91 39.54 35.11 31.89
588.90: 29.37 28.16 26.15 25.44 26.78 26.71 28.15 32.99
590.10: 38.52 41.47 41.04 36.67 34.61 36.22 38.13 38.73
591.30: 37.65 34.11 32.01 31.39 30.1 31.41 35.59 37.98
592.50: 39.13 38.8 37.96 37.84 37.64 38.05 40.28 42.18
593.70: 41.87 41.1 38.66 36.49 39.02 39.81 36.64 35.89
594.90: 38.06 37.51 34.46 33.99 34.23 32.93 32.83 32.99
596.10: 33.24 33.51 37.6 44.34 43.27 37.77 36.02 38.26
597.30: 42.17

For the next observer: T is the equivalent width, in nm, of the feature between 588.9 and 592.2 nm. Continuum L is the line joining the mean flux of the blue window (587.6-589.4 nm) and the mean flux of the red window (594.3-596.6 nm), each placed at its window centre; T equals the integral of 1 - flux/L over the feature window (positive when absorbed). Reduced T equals 0.17 nm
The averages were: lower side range 34.5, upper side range 35.9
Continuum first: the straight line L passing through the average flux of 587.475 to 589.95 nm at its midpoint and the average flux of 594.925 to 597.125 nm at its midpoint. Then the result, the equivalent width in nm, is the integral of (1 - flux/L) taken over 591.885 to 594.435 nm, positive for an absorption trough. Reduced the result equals -0.23 nm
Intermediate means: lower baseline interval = 33.1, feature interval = 38.1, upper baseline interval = 36.1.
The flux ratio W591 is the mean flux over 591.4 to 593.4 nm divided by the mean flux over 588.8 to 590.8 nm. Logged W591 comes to 1.11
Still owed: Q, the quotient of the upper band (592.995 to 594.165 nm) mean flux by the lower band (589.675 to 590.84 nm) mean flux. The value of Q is 1.1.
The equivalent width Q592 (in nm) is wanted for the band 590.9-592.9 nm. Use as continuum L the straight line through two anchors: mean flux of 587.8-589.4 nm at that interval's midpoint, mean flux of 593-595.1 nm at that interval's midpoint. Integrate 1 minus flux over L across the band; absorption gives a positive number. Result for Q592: 0.07 nm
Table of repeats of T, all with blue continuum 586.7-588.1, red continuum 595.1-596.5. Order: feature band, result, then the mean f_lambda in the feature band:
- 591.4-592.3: 0.06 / 32.5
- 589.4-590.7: 0.05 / 33.9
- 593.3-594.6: -0.19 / 39.7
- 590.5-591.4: -0.05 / 36.9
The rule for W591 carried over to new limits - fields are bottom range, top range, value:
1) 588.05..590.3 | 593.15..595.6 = 1.16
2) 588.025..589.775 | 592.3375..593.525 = 1.21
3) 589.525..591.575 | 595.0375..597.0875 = 1.02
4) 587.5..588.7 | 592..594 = 1.01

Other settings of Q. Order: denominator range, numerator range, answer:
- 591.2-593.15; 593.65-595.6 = 1.05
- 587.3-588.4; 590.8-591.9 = 0.90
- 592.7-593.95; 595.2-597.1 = 0.91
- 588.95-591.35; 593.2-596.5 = 1.10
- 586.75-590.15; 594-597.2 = 1.09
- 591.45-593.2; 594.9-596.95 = 1.02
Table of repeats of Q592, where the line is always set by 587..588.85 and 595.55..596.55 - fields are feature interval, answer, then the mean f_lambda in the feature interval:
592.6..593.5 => -0.073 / 38.5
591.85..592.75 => 0.004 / 35.7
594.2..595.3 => -0.068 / 37.2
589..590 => 0.249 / 27.6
